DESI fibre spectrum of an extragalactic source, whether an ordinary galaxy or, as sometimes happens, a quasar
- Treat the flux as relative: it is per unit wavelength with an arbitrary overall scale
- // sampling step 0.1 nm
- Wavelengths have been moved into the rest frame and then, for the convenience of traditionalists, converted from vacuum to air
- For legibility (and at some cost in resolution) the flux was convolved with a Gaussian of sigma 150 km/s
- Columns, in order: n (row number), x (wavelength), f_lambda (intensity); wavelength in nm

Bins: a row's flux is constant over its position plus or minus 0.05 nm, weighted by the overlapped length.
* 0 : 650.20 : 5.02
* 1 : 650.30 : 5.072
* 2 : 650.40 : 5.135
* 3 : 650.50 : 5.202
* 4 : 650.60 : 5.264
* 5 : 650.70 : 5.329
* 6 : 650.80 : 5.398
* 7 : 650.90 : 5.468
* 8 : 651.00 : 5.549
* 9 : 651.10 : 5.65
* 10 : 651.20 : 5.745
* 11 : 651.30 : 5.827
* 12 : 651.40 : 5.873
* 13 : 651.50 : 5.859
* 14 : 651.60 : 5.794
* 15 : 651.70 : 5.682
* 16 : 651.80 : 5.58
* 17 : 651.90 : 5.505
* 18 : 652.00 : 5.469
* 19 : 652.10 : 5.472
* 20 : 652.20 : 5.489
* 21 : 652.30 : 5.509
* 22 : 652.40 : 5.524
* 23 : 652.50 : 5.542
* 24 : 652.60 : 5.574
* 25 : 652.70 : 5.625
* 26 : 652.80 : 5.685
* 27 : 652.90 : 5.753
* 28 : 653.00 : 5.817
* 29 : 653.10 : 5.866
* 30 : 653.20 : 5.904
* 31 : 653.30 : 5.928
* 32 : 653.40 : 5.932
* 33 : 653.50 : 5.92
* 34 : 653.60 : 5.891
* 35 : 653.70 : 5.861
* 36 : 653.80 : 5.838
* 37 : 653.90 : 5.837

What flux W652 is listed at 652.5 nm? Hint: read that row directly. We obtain 5.542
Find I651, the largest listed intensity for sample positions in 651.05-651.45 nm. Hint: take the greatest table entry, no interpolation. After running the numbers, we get 5.873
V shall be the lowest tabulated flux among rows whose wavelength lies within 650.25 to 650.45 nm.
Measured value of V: 5.072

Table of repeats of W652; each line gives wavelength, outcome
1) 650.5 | 5.202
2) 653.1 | 5.866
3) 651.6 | 5.794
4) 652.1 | 5.472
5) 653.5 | 5.92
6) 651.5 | 5.859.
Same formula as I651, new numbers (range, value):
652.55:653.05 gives 5.817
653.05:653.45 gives 5.932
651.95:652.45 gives 5.524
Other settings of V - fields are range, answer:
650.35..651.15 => 5.135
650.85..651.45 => 5.468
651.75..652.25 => 5.469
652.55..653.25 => 5.574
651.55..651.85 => 5.58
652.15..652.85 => 5.489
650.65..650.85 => 5.329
